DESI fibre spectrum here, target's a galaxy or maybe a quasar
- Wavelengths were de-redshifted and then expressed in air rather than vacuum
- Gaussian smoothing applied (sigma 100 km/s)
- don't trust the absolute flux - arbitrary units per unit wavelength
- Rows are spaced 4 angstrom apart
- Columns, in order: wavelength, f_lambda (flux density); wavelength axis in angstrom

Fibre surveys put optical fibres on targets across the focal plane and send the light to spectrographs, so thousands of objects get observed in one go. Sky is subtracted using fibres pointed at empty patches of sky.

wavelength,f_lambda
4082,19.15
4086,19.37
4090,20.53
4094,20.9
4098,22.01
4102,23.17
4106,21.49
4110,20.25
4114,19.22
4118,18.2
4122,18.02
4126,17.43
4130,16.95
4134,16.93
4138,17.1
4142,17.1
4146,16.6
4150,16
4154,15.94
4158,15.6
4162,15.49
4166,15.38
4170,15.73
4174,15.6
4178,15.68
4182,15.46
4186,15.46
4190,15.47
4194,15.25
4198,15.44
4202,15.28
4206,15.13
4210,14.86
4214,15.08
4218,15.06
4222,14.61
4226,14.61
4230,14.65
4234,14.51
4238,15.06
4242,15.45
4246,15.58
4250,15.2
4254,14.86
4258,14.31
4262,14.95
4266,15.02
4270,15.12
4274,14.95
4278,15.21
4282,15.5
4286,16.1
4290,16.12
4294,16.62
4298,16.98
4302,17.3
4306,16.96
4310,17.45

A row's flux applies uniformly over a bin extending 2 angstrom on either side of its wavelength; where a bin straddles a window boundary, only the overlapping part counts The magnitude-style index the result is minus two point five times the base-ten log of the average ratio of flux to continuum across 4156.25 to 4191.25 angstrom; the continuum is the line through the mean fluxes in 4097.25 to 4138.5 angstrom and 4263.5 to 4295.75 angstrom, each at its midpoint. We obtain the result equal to 0.15 mag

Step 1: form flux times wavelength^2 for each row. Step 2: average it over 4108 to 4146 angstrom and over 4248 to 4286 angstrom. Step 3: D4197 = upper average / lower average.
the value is 0.90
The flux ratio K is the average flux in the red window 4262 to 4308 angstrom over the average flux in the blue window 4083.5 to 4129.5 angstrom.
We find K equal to 0.8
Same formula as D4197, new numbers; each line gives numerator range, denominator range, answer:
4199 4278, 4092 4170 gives 0.88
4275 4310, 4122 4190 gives 1.08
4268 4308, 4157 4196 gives 1.09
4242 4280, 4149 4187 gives 1.01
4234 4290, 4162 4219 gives 1.02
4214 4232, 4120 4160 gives 0.92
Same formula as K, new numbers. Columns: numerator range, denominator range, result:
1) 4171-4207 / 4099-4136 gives 0.81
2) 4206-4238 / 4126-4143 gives 0.87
